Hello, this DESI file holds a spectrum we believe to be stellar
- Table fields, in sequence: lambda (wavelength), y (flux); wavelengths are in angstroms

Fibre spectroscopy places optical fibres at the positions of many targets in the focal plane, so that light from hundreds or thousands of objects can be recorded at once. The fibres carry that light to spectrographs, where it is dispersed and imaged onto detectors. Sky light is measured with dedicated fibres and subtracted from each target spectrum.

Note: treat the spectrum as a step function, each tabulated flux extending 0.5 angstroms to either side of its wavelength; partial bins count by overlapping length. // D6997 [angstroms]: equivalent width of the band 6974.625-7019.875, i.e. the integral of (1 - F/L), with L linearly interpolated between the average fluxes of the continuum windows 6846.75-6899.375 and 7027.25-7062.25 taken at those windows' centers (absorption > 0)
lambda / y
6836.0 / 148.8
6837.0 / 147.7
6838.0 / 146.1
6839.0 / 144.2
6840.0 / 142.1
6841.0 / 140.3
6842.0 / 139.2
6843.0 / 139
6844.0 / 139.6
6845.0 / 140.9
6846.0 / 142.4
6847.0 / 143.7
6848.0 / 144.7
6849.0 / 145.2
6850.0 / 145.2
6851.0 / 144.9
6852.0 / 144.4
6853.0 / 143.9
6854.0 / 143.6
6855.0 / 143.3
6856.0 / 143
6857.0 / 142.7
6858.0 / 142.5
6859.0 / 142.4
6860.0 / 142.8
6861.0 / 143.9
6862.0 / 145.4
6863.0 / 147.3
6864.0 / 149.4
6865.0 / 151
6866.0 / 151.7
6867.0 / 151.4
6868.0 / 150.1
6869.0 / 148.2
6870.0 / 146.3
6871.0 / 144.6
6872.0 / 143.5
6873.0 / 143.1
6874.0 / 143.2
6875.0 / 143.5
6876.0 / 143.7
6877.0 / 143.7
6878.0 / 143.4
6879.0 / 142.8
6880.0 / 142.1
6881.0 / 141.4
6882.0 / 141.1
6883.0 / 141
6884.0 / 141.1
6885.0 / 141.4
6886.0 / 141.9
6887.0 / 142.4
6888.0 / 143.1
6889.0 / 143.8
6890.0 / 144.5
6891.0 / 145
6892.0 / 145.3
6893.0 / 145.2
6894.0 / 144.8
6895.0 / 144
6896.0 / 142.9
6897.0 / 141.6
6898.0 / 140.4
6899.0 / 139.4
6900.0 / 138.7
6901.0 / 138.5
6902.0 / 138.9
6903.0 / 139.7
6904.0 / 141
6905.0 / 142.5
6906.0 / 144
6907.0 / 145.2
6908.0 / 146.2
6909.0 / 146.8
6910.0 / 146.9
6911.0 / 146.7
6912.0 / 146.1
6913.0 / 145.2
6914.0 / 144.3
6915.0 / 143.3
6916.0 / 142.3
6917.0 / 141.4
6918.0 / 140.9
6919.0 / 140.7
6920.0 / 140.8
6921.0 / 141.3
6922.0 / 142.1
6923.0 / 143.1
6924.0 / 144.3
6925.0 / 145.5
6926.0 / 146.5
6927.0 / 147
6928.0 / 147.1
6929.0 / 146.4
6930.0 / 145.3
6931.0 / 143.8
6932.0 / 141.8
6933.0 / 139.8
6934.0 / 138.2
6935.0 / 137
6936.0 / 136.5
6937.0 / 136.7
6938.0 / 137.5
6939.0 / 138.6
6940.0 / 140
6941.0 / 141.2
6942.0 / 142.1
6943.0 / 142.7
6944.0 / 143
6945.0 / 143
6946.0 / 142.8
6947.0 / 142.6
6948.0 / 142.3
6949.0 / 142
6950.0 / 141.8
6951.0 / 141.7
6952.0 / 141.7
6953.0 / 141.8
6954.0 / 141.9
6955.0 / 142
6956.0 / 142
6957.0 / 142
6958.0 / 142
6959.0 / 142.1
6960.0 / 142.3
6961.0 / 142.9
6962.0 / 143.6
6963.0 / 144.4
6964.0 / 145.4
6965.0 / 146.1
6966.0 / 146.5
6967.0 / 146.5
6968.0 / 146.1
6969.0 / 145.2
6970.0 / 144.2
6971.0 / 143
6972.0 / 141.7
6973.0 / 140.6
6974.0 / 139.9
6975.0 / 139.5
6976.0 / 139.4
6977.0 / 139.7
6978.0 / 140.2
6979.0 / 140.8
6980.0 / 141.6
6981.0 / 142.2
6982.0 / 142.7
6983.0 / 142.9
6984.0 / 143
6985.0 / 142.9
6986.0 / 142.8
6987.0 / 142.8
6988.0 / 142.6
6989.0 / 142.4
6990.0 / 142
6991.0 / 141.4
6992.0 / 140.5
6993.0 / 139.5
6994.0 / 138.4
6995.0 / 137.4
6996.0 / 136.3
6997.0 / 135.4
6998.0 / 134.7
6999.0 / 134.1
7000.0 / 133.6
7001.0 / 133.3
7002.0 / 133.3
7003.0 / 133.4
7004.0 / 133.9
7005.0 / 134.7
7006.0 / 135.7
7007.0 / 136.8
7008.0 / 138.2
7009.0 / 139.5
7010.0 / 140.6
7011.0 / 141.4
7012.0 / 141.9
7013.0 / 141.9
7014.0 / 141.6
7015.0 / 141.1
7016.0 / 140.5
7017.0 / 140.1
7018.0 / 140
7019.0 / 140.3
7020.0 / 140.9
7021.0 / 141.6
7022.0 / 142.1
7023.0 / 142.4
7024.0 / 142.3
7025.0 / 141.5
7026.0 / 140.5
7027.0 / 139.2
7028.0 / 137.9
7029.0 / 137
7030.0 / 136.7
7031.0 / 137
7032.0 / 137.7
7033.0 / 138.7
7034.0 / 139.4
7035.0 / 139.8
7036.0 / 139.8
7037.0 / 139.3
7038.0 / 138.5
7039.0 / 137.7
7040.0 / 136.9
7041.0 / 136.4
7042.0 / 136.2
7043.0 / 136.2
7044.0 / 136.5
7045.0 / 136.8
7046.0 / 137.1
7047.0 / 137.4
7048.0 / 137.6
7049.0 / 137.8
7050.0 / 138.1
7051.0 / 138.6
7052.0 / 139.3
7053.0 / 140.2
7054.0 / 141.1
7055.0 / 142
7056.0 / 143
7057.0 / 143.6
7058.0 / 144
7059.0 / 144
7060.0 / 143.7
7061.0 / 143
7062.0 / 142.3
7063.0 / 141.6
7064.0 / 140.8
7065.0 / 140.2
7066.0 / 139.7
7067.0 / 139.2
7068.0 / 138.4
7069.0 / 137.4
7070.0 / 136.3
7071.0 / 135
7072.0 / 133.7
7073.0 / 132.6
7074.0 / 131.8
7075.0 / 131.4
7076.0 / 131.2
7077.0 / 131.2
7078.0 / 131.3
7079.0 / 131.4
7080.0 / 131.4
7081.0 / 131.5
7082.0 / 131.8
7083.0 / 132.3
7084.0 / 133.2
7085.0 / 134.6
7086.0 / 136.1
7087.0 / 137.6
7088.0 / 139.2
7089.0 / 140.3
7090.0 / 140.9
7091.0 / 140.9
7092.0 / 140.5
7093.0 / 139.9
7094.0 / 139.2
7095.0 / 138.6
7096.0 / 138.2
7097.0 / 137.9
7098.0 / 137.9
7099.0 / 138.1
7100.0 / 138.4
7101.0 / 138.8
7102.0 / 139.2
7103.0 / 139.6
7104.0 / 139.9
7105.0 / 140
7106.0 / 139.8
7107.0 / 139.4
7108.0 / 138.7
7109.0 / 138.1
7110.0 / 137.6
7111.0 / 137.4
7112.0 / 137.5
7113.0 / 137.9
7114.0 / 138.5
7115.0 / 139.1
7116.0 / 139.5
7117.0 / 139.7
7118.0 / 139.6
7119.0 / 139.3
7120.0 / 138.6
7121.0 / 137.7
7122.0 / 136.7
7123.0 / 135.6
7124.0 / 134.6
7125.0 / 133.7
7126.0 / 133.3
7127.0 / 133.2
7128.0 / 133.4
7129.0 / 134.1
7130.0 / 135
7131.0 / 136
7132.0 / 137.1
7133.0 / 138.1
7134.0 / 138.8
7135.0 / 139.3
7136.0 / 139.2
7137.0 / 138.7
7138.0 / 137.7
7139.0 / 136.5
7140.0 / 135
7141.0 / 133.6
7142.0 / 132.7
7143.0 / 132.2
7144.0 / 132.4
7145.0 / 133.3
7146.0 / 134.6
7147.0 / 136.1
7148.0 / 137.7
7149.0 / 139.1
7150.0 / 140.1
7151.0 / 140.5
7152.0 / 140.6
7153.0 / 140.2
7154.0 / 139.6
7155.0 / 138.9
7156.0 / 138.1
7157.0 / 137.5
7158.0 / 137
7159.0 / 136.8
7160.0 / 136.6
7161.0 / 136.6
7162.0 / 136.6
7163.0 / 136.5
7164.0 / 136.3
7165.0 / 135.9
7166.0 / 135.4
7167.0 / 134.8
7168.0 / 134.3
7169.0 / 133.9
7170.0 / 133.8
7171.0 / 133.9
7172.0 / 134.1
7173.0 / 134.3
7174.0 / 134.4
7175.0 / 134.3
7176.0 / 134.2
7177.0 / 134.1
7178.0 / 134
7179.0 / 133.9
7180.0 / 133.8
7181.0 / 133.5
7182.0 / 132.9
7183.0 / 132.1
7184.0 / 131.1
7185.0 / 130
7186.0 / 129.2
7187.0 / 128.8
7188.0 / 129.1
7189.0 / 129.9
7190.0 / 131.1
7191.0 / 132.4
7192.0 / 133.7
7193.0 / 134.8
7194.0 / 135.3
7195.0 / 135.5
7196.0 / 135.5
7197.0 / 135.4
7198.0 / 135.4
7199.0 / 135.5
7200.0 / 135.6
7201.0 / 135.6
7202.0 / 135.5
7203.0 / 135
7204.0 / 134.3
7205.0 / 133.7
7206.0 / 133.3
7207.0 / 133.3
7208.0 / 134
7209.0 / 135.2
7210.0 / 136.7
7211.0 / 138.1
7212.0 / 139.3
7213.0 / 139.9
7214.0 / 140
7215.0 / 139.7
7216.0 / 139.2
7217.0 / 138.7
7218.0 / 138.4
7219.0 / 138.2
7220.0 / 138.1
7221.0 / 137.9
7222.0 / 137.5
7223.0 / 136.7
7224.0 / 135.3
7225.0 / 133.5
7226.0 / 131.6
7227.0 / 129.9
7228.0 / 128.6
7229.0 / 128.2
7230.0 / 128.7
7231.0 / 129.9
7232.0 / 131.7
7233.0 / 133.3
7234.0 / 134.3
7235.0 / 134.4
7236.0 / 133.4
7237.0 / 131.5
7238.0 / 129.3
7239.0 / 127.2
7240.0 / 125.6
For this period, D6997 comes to 0.4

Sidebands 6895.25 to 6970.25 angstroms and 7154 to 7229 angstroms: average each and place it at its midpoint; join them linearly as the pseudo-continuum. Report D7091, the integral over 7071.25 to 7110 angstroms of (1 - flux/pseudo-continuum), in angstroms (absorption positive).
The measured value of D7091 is 0.4 angstroms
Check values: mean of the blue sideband 143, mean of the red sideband 135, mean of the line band 136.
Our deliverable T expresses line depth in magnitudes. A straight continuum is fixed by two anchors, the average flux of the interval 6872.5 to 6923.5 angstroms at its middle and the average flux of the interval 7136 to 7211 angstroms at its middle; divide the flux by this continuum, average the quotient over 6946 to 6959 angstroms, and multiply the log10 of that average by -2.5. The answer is -0.01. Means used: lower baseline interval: 143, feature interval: 142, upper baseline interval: 135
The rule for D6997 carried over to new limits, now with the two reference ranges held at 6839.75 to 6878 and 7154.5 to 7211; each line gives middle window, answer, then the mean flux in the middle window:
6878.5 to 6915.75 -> 0.1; 143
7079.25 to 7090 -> 0.2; 135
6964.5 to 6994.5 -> -0.3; 142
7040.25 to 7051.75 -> 0.1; 137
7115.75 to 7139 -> -0.1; 137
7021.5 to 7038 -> 0.0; 139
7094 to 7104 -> -0.1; 139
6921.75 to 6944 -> 0.0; 142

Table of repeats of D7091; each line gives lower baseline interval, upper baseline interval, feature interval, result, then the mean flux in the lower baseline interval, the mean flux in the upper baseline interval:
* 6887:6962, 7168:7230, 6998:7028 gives 0.2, 142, 134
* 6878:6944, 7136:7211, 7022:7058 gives -0.1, 142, 135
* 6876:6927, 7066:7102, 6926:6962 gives -0.1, 143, 136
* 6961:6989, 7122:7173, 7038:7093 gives 0.7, 143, 136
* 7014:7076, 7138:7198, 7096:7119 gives -0.3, 139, 135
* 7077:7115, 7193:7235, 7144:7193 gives 0.4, 137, 135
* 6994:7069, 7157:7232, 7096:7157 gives -0.5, 139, 135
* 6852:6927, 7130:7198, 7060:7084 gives 0.4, 144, 135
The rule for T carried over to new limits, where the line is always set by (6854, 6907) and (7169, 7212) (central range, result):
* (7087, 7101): -0.02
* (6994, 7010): 0.03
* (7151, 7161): -0.03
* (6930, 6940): 0.02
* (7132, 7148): 0.00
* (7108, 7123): -0.02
